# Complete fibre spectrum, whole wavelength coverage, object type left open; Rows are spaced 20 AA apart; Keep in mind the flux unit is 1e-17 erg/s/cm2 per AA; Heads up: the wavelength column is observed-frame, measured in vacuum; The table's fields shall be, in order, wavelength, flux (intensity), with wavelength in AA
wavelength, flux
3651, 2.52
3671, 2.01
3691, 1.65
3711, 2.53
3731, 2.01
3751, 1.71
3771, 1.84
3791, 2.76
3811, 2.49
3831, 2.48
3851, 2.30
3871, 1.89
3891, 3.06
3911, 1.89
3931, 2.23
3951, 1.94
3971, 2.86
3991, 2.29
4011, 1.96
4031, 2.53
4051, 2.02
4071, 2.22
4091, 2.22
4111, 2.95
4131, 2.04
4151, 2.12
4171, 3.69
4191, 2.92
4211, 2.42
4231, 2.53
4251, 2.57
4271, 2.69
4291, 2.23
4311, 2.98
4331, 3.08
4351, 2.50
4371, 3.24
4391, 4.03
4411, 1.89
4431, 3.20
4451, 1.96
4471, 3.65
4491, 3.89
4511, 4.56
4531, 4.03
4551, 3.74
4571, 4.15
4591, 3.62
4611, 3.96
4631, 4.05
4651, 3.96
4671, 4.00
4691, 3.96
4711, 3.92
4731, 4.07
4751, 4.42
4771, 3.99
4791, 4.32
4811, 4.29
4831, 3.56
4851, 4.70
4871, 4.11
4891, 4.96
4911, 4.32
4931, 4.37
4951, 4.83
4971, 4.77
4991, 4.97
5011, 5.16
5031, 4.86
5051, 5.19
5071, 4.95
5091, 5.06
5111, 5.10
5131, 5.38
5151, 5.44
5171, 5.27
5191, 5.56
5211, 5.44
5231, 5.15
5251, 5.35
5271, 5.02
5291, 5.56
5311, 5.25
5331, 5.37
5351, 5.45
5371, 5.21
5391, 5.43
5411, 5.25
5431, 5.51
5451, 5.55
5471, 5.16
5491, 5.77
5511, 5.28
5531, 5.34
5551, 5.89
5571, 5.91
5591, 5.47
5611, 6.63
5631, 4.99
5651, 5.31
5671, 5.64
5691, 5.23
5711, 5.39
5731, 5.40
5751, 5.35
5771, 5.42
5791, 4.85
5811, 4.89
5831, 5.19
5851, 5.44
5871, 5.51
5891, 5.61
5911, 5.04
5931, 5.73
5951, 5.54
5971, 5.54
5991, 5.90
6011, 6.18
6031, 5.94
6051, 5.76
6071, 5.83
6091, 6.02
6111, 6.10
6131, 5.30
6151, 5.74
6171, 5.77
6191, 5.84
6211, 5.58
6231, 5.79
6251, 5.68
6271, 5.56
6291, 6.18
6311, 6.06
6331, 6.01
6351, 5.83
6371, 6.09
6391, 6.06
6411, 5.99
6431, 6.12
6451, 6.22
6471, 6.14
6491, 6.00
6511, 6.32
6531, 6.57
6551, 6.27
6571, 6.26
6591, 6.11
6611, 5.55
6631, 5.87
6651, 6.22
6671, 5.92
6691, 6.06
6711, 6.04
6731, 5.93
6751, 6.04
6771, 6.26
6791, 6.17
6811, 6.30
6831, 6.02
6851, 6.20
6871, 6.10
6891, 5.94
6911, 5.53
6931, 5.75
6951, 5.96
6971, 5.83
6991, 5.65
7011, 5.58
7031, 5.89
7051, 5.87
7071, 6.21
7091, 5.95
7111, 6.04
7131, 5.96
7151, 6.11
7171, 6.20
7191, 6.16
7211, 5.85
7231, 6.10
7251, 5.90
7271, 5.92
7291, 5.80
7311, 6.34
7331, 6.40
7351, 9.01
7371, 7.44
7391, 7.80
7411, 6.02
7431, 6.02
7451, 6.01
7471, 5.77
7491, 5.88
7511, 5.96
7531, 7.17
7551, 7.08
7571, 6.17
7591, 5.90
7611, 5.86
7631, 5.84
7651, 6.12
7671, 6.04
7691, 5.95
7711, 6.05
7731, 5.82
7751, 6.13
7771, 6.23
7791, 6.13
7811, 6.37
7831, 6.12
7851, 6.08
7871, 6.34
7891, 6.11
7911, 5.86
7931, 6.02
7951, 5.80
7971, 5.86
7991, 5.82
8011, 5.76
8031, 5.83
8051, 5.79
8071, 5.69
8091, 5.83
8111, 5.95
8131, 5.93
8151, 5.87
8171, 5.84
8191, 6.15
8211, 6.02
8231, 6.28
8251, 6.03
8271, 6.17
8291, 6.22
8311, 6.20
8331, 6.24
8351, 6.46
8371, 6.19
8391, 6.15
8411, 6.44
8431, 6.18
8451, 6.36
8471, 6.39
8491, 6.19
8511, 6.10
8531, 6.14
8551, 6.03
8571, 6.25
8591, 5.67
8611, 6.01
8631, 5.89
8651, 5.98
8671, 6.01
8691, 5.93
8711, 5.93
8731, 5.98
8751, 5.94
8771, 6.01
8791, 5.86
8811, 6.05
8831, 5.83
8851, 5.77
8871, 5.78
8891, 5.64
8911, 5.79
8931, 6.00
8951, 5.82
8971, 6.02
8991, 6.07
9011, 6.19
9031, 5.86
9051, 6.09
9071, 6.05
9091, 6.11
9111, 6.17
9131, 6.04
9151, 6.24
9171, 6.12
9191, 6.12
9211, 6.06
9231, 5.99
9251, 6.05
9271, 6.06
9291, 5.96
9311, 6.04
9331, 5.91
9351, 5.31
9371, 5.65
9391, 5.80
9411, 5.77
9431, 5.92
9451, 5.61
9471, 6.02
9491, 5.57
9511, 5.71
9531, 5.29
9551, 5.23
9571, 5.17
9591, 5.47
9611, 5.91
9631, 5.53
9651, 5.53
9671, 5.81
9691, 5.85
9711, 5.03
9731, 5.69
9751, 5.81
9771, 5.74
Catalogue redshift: 0.12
